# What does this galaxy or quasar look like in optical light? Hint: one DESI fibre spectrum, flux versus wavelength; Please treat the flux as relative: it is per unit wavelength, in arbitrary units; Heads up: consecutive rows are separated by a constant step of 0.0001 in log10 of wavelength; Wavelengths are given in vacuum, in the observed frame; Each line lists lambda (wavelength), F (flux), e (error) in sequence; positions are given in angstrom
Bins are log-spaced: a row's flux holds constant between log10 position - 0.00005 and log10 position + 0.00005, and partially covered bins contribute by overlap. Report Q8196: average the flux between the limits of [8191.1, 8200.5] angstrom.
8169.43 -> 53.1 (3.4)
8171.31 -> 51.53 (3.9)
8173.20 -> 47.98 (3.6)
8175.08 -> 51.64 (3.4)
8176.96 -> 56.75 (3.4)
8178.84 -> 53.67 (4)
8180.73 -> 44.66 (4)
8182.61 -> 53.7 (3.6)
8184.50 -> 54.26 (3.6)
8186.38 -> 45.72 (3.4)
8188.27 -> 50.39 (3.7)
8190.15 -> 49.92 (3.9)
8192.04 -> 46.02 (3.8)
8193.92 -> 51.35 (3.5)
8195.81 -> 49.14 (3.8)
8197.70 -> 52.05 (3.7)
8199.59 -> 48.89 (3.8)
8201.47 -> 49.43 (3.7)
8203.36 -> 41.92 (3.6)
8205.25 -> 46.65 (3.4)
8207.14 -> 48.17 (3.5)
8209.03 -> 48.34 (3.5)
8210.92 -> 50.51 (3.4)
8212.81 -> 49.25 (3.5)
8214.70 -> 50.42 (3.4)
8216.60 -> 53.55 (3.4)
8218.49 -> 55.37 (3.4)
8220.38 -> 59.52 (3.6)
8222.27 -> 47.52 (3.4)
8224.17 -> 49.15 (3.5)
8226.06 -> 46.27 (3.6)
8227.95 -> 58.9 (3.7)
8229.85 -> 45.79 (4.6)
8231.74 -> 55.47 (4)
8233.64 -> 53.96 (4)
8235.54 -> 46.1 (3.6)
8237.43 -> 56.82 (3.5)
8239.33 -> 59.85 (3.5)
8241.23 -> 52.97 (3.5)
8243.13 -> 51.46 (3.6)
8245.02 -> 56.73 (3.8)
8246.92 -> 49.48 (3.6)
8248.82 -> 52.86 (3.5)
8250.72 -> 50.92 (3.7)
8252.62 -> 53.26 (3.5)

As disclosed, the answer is 49.5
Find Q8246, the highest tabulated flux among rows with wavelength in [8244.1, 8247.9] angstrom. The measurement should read 56.73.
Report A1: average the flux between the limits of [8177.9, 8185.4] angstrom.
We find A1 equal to 51.5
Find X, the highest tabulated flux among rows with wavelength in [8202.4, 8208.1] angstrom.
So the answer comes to 48.17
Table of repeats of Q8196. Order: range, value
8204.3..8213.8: 48.6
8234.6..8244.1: 53.5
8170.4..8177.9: 52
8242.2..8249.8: 52.7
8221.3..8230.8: 49.6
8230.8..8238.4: 53.1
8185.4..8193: 48.1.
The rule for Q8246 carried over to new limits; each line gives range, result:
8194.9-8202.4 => 52.05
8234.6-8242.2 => 59.85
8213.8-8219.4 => 55.37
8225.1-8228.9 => 58.9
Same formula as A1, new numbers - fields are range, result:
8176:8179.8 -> 55.1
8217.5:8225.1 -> 52.9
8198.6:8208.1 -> 47.1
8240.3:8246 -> 53.7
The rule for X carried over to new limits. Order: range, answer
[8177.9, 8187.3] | 54.26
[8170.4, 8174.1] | 51.53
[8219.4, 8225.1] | 59.52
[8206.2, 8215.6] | 50.51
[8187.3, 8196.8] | 51.35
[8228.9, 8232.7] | 55.47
